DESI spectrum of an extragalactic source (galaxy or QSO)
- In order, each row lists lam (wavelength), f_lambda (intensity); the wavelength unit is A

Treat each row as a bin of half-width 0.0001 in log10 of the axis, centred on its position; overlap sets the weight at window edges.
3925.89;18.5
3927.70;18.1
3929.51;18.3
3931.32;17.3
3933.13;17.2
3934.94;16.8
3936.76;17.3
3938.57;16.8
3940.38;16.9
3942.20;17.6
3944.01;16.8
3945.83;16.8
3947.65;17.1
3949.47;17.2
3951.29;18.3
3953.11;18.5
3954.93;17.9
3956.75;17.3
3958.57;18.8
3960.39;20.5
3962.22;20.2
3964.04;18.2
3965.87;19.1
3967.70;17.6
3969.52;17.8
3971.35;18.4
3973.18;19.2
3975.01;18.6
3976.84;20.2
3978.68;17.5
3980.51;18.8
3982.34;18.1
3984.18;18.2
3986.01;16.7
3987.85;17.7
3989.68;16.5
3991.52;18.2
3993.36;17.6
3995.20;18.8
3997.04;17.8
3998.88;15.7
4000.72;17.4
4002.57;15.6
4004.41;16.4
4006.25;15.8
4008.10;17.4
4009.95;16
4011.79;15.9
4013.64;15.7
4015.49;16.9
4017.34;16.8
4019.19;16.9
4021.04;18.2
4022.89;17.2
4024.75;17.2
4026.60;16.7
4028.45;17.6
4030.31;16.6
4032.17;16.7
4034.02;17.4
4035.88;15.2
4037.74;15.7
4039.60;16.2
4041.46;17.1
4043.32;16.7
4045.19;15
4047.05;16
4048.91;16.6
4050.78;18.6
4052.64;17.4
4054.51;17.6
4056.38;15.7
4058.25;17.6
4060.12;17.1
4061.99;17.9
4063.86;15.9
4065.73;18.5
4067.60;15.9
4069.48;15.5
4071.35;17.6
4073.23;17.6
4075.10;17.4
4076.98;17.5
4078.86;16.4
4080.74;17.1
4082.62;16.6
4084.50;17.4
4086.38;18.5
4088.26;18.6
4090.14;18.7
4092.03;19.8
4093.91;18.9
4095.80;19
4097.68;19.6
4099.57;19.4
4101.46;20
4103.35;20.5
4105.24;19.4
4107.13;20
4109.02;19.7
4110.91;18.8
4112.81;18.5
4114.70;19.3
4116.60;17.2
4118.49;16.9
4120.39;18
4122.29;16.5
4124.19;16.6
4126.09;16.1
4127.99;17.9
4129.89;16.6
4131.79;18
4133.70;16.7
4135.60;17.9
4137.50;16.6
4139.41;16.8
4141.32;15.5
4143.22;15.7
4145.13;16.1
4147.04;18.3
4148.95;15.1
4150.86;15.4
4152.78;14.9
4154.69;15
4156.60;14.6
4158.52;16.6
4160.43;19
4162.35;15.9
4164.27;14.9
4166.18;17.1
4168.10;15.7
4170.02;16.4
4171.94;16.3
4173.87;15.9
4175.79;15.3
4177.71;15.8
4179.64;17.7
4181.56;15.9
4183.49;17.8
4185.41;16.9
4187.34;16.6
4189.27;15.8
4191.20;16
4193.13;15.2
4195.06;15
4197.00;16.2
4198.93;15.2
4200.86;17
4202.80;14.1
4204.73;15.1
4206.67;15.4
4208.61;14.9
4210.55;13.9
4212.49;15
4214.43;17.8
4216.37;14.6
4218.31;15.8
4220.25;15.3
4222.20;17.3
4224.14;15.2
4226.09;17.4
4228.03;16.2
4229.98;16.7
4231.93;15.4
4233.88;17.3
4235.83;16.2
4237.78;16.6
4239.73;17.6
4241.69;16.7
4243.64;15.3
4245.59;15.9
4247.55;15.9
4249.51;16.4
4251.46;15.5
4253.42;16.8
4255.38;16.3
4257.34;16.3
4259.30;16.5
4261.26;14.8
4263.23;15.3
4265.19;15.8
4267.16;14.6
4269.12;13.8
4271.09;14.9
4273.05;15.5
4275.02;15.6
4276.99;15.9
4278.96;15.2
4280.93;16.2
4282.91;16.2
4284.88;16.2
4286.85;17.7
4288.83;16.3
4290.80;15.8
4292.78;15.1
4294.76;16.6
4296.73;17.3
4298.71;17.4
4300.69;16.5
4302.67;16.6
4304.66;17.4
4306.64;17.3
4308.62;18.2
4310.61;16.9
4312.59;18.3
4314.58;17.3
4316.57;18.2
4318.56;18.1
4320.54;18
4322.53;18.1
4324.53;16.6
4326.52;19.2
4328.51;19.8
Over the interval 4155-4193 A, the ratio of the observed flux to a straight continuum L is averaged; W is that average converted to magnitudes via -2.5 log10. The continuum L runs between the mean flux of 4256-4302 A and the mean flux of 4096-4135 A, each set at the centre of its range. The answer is 0.07 mag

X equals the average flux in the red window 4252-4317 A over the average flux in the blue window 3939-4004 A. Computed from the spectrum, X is 0.91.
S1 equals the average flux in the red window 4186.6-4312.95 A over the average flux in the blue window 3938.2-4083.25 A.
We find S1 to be 0.9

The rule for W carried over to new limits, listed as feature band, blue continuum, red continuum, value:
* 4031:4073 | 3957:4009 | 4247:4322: 0.05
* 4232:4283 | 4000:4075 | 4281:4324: 0.08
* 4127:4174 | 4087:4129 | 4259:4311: 0.10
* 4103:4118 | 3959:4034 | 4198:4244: -0.14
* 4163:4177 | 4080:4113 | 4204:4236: 0.08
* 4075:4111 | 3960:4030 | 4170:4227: -0.12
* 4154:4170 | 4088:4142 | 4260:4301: 0.09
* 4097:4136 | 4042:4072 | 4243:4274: -0.11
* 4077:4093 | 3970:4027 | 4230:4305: -0.06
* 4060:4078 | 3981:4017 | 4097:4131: 0.05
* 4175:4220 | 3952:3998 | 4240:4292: 0.04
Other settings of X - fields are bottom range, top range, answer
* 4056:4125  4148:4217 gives 0.88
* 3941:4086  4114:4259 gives 0.94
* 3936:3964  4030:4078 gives 0.94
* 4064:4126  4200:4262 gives 0.88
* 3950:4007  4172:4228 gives 0.88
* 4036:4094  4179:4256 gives 0.94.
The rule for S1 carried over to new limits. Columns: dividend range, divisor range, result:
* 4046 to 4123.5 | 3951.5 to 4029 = 1.02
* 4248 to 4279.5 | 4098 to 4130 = 0.85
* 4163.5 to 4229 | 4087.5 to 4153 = 0.89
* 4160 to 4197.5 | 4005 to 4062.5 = 0.97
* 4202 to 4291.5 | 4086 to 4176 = 0.91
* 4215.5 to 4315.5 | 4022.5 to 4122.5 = 0.92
